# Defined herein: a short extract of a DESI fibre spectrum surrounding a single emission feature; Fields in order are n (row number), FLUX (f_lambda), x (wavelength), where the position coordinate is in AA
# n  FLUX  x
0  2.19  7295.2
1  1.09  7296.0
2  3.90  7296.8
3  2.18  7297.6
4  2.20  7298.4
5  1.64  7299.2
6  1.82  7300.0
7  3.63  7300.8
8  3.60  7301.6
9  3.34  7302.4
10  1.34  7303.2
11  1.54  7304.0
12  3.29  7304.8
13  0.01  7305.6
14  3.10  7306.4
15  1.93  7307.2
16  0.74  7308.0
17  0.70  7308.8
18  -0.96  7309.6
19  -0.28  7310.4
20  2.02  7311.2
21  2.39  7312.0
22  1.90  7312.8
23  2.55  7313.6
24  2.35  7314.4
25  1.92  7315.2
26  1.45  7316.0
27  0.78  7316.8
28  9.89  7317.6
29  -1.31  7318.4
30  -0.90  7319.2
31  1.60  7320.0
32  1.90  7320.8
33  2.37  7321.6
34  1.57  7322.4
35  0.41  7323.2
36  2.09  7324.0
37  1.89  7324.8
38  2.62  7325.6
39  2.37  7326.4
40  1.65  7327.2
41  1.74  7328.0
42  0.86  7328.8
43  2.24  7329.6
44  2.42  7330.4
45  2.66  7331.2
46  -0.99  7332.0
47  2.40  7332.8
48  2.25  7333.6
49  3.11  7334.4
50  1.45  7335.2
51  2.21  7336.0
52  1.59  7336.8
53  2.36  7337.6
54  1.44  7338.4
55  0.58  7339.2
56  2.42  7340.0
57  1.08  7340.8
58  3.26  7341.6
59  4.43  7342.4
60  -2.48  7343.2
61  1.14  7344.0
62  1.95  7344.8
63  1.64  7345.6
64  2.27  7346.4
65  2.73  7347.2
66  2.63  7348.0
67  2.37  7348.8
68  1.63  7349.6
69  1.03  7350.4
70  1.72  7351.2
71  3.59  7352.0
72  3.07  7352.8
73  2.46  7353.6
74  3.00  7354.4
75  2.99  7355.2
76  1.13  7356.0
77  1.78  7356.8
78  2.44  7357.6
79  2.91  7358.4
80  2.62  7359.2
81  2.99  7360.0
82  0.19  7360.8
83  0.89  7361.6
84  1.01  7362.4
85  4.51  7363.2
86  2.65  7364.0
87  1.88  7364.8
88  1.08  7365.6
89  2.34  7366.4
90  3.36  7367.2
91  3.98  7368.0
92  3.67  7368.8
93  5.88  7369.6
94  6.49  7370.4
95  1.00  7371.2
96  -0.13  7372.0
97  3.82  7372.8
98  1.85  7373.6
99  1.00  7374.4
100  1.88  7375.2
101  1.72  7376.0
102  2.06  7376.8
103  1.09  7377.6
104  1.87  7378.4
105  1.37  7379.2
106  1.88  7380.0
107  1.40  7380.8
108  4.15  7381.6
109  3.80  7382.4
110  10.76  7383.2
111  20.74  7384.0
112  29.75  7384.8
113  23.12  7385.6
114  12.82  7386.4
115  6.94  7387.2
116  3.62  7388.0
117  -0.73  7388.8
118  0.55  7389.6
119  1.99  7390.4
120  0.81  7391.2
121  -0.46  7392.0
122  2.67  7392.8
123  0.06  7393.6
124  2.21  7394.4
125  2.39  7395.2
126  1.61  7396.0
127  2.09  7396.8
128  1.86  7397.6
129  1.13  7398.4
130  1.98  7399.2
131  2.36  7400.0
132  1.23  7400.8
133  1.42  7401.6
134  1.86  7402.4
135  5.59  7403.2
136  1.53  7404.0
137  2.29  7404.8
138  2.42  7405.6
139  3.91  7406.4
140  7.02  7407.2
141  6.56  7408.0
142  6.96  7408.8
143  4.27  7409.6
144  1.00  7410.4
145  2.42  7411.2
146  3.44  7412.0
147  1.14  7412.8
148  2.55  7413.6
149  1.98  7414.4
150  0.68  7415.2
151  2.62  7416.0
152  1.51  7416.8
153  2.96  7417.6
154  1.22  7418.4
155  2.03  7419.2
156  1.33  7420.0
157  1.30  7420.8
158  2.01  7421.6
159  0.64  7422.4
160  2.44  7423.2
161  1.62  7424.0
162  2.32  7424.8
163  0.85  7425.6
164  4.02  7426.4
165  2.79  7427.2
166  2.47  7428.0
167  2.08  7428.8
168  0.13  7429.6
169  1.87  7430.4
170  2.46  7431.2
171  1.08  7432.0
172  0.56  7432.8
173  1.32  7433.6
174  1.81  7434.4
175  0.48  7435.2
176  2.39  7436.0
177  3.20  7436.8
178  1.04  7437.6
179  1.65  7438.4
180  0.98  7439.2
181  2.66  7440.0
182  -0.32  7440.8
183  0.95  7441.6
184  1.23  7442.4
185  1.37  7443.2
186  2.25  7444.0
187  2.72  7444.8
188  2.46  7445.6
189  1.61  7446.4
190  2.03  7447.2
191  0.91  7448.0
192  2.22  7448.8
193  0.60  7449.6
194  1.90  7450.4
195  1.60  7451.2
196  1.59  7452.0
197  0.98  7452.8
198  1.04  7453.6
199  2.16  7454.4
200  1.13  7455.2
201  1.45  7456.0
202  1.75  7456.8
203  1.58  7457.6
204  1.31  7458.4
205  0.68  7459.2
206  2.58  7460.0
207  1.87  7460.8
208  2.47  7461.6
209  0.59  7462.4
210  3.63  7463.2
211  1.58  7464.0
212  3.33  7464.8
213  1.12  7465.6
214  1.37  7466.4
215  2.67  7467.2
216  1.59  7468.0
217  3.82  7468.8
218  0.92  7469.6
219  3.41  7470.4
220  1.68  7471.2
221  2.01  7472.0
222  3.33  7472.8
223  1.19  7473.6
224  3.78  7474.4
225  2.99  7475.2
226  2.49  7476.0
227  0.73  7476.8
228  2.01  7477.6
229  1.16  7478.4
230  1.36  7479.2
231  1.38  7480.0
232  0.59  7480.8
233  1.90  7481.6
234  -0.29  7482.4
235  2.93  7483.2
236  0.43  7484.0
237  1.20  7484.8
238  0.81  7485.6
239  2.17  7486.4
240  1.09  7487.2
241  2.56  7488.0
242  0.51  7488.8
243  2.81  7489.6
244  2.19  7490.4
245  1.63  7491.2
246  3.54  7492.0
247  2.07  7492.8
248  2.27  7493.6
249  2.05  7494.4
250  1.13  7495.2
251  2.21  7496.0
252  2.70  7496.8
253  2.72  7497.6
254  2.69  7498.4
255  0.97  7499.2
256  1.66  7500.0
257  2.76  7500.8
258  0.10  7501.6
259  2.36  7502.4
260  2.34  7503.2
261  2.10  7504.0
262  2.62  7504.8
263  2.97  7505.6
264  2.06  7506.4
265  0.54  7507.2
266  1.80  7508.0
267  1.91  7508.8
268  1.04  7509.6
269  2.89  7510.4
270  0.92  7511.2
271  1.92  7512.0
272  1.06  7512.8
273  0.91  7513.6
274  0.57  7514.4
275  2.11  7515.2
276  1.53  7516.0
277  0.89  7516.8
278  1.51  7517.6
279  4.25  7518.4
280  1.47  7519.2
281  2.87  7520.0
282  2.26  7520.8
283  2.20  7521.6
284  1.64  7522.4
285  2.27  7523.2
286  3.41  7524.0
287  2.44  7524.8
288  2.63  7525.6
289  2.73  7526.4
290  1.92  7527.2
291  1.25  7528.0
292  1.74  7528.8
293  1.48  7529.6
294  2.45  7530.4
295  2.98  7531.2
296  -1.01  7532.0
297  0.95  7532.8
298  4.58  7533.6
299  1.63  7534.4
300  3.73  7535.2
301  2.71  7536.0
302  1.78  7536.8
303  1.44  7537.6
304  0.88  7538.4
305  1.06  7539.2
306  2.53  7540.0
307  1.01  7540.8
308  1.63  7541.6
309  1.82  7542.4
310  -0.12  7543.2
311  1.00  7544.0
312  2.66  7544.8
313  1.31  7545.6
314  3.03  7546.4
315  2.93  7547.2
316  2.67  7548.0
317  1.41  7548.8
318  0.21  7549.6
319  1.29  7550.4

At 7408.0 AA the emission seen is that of [N II]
